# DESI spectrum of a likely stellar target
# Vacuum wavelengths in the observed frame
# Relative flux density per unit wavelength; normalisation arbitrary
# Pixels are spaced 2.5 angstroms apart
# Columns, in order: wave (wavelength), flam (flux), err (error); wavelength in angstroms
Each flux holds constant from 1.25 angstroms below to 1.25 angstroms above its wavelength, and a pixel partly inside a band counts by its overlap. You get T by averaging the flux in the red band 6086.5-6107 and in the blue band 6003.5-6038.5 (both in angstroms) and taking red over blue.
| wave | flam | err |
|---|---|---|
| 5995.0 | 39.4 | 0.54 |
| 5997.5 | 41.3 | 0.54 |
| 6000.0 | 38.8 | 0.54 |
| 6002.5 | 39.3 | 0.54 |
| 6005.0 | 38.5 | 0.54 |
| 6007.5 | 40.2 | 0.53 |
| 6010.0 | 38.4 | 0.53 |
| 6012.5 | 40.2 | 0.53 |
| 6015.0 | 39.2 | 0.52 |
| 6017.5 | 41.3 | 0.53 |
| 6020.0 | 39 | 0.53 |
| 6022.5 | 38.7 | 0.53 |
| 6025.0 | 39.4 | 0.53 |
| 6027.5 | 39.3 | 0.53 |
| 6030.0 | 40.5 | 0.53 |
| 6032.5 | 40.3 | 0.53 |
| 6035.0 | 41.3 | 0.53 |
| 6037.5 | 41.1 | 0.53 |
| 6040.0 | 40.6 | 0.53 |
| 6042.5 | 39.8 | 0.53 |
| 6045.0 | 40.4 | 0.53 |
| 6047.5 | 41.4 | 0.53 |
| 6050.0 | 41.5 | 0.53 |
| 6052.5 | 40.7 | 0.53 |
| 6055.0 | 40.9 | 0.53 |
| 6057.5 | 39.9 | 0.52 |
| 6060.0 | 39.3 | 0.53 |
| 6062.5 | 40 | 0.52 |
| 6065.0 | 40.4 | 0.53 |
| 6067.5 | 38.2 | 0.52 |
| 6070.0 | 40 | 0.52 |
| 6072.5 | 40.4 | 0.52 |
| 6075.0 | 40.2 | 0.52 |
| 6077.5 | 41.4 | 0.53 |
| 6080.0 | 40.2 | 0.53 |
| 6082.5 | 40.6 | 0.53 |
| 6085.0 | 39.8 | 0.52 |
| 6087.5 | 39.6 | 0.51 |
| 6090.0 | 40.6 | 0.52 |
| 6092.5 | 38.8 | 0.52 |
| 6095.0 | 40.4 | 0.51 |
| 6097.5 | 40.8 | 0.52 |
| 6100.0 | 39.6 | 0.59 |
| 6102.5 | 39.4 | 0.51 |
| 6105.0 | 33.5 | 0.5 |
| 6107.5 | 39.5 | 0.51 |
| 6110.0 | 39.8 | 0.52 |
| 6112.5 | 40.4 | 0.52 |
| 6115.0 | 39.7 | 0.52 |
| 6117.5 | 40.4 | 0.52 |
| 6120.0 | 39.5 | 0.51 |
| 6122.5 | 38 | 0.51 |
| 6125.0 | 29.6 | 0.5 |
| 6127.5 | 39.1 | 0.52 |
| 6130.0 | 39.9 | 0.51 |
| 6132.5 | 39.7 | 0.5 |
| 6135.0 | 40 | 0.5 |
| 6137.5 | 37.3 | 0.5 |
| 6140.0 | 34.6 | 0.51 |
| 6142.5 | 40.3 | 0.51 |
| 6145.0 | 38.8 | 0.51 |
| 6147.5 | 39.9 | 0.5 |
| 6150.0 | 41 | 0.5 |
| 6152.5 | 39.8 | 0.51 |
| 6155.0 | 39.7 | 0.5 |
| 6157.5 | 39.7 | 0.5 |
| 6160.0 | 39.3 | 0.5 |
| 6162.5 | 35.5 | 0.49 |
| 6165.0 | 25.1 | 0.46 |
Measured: 0.98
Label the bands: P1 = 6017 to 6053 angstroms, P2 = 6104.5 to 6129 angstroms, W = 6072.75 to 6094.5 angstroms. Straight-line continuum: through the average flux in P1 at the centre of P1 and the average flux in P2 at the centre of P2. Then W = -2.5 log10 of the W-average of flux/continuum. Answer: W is -0.03 mag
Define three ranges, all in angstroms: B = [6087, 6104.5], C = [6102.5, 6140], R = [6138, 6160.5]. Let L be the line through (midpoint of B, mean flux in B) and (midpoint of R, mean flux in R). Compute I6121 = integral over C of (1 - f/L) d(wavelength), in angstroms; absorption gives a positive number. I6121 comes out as 1.1 angstroms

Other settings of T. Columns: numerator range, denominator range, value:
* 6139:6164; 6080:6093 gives 0.97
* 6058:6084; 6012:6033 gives 1.01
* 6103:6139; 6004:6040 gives 0.96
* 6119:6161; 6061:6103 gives 0.96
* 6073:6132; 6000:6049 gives 0.98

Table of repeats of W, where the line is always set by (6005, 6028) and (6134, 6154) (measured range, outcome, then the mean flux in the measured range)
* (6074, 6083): -0.038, 40.6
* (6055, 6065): -0.018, 40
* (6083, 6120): -0.010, 39.5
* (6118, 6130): 0.054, 37.1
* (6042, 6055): -0.040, 40.8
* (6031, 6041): -0.039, 40.8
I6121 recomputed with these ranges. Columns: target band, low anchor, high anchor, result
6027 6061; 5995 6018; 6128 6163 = -0.9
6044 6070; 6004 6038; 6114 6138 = -0.6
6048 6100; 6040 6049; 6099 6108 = -1.3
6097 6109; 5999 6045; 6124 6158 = 0.2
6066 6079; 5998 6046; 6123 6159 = -0.3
